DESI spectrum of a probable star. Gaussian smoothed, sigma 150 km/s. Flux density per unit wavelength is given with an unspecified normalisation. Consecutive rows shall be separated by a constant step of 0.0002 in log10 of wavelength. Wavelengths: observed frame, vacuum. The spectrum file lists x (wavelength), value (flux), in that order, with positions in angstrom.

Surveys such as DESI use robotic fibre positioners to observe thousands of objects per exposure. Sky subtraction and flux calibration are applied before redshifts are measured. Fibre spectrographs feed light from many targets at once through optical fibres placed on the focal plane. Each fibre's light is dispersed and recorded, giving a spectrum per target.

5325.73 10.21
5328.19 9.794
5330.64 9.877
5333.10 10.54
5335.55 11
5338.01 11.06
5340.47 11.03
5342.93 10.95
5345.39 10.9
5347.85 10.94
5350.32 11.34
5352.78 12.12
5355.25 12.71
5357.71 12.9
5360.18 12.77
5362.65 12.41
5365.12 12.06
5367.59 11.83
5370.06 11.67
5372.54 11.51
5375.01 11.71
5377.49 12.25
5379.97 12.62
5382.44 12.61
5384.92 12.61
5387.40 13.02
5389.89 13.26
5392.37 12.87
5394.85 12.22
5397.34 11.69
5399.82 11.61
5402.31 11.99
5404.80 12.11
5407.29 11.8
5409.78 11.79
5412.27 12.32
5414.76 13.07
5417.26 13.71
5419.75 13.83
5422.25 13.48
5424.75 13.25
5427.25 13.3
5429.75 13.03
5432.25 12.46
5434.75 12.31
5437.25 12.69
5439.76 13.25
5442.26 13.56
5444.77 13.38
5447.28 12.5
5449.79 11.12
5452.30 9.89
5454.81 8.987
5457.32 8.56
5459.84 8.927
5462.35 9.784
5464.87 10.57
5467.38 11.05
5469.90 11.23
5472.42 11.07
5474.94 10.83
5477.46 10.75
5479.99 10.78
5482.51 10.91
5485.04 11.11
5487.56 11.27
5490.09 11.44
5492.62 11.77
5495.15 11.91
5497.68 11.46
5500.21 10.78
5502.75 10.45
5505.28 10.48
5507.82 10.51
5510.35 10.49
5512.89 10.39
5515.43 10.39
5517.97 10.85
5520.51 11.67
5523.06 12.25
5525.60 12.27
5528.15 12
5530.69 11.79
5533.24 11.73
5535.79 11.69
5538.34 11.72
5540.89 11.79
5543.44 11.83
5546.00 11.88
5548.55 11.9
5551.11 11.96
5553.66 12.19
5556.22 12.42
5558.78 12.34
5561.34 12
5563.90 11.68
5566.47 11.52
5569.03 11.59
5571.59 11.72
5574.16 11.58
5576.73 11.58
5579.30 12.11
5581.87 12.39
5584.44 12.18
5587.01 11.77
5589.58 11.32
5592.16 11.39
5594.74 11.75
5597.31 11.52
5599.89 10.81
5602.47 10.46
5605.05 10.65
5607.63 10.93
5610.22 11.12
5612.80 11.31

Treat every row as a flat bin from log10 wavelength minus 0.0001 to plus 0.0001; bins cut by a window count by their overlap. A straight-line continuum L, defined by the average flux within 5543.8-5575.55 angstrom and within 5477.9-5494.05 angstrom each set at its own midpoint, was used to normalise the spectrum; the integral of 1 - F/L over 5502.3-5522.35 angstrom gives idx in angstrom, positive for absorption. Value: 1.3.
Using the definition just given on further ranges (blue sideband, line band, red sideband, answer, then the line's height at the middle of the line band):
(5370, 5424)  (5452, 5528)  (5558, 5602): 8.0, 12.1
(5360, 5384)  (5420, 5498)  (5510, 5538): 1.4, 11.7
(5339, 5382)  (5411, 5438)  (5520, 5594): -2.7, 11.9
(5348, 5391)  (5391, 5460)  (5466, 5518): -3.0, 11.7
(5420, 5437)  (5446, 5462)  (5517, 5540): 3.4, 12.7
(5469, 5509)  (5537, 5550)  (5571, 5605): -0.6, 11.3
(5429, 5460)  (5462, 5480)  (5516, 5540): 1.3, 11.7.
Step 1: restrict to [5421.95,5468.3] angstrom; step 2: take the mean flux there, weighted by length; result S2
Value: 11.7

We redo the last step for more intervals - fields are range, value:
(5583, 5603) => 11.4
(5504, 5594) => 11.6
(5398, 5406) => 11.9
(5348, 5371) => 12.1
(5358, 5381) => 12.1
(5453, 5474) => 10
